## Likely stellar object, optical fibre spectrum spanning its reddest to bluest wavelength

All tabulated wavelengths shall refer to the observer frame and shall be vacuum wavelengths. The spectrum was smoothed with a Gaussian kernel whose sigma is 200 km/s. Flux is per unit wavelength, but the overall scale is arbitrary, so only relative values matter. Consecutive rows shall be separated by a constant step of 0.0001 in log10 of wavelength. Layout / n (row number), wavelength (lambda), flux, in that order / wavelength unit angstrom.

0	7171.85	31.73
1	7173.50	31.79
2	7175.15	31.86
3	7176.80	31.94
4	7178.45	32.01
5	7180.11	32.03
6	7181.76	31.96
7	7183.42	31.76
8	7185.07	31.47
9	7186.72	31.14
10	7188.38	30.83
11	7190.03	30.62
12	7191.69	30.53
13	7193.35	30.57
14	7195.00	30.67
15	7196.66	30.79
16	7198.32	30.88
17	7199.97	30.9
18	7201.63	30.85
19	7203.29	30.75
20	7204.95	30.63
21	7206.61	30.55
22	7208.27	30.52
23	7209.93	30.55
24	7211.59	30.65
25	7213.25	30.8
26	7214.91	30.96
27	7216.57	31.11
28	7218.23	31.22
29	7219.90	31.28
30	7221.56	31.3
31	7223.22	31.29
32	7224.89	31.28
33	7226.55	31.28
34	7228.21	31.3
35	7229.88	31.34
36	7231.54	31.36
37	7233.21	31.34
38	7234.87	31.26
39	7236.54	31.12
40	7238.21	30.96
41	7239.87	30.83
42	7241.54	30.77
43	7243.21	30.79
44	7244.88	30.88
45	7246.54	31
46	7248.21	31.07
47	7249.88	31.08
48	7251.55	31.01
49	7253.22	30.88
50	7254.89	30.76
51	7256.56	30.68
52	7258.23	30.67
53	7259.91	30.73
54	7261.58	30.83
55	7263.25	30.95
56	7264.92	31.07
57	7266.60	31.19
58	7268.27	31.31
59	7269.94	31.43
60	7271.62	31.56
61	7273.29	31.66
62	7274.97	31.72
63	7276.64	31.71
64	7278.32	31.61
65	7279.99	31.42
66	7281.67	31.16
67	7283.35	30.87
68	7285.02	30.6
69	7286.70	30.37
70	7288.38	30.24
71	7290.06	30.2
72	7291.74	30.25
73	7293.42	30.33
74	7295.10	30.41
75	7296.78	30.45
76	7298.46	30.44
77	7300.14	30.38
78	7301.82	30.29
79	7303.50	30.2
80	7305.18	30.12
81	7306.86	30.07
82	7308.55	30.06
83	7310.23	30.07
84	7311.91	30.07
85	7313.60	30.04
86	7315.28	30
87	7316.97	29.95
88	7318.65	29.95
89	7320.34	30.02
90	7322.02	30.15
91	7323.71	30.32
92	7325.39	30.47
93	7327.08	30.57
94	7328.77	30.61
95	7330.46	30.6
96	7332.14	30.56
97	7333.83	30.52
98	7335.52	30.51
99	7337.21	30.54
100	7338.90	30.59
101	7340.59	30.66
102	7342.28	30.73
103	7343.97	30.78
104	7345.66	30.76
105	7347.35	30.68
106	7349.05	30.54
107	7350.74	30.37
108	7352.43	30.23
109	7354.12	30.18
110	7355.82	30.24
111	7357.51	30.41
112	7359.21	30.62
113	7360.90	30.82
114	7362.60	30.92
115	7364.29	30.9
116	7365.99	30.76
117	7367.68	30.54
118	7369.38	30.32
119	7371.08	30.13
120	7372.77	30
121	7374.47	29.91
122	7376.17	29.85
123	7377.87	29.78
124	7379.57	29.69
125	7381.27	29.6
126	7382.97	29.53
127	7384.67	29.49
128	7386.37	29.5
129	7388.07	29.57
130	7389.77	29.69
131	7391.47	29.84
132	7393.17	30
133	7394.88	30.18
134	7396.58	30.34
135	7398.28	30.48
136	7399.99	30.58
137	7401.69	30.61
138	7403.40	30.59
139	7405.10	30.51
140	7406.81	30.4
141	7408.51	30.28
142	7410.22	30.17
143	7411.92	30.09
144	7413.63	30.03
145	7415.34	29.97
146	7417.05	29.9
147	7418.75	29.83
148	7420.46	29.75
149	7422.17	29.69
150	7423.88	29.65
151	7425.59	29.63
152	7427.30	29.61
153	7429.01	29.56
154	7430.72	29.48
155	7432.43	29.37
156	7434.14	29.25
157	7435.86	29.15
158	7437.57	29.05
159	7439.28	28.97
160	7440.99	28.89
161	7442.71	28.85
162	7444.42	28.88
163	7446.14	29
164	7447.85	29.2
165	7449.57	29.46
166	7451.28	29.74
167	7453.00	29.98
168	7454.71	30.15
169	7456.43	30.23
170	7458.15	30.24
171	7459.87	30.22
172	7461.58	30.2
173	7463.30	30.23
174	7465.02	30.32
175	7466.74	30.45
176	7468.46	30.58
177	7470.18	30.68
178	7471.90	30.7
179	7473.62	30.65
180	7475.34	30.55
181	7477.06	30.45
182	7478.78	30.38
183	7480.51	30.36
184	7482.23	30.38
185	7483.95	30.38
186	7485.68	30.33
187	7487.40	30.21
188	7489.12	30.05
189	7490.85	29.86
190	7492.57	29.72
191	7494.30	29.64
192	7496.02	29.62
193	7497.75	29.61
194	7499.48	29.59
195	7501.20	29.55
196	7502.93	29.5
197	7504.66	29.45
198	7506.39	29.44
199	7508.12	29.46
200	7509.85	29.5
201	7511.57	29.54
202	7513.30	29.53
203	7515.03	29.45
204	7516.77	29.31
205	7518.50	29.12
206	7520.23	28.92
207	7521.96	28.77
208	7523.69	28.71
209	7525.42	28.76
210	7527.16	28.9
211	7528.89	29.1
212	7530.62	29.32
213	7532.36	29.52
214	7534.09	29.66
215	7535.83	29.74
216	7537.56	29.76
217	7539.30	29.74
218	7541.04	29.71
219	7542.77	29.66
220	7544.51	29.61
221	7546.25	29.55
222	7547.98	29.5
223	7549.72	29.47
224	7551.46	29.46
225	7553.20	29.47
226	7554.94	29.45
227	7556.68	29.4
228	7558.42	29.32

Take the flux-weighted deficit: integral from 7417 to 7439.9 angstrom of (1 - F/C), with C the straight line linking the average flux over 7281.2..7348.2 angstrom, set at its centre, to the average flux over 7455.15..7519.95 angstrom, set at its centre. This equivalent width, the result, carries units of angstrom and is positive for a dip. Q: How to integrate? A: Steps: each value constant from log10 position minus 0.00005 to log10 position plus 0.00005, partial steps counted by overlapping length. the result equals 0.5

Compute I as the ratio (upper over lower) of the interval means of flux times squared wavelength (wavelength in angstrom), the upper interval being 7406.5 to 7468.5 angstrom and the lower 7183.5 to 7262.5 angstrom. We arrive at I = 1.0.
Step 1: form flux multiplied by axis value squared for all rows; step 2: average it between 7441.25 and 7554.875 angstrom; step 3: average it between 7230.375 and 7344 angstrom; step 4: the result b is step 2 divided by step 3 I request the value 1.0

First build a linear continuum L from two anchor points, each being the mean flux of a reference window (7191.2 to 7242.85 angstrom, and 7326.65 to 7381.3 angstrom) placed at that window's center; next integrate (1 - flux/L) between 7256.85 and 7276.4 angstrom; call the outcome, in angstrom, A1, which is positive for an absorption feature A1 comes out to -0.27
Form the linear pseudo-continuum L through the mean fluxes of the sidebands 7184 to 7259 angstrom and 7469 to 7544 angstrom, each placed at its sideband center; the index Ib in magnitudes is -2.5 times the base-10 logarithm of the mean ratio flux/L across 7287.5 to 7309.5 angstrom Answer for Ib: 0.013 mag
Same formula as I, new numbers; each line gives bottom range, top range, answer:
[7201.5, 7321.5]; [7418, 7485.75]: 1.02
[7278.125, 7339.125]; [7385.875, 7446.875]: 1.01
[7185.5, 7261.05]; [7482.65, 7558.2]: 1.03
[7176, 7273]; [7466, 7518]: 1.04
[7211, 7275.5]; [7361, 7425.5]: 1.01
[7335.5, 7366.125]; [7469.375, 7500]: 1.02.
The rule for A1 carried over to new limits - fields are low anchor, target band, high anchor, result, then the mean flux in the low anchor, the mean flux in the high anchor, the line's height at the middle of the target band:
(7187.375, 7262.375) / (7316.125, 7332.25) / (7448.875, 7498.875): 0.2 angstrom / 30.9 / 30.2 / 30.6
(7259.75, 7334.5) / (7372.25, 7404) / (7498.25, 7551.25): 0.2 angstrom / 30.6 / 29.4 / 30.1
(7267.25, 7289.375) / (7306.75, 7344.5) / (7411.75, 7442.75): 0.4 angstrom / 31.2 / 29.5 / 30.7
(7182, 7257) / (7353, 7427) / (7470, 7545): 0.3 angstrom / 31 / 29.7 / 30.2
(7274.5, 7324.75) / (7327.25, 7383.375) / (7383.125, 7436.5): -0.4 angstrom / 30.4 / 29.9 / 30.2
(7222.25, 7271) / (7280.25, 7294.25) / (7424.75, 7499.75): 0.1 angstrom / 31.1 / 29.9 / 30.8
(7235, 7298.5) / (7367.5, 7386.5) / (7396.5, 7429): 0.3 angstrom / 30.9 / 30.1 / 30.3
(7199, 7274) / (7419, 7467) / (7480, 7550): 0.5 angstrom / 31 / 29.6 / 29.9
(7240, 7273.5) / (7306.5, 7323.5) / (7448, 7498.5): 0.4 angstrom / 31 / 30.2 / 30.8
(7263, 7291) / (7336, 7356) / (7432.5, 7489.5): 0.1 angstrom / 31.1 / 29.9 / 30.7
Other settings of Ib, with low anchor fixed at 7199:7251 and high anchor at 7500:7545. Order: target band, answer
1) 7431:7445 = 0.028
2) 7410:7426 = 0.003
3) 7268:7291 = -0.015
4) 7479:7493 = -0.022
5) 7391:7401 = -0.007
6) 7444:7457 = 0.007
